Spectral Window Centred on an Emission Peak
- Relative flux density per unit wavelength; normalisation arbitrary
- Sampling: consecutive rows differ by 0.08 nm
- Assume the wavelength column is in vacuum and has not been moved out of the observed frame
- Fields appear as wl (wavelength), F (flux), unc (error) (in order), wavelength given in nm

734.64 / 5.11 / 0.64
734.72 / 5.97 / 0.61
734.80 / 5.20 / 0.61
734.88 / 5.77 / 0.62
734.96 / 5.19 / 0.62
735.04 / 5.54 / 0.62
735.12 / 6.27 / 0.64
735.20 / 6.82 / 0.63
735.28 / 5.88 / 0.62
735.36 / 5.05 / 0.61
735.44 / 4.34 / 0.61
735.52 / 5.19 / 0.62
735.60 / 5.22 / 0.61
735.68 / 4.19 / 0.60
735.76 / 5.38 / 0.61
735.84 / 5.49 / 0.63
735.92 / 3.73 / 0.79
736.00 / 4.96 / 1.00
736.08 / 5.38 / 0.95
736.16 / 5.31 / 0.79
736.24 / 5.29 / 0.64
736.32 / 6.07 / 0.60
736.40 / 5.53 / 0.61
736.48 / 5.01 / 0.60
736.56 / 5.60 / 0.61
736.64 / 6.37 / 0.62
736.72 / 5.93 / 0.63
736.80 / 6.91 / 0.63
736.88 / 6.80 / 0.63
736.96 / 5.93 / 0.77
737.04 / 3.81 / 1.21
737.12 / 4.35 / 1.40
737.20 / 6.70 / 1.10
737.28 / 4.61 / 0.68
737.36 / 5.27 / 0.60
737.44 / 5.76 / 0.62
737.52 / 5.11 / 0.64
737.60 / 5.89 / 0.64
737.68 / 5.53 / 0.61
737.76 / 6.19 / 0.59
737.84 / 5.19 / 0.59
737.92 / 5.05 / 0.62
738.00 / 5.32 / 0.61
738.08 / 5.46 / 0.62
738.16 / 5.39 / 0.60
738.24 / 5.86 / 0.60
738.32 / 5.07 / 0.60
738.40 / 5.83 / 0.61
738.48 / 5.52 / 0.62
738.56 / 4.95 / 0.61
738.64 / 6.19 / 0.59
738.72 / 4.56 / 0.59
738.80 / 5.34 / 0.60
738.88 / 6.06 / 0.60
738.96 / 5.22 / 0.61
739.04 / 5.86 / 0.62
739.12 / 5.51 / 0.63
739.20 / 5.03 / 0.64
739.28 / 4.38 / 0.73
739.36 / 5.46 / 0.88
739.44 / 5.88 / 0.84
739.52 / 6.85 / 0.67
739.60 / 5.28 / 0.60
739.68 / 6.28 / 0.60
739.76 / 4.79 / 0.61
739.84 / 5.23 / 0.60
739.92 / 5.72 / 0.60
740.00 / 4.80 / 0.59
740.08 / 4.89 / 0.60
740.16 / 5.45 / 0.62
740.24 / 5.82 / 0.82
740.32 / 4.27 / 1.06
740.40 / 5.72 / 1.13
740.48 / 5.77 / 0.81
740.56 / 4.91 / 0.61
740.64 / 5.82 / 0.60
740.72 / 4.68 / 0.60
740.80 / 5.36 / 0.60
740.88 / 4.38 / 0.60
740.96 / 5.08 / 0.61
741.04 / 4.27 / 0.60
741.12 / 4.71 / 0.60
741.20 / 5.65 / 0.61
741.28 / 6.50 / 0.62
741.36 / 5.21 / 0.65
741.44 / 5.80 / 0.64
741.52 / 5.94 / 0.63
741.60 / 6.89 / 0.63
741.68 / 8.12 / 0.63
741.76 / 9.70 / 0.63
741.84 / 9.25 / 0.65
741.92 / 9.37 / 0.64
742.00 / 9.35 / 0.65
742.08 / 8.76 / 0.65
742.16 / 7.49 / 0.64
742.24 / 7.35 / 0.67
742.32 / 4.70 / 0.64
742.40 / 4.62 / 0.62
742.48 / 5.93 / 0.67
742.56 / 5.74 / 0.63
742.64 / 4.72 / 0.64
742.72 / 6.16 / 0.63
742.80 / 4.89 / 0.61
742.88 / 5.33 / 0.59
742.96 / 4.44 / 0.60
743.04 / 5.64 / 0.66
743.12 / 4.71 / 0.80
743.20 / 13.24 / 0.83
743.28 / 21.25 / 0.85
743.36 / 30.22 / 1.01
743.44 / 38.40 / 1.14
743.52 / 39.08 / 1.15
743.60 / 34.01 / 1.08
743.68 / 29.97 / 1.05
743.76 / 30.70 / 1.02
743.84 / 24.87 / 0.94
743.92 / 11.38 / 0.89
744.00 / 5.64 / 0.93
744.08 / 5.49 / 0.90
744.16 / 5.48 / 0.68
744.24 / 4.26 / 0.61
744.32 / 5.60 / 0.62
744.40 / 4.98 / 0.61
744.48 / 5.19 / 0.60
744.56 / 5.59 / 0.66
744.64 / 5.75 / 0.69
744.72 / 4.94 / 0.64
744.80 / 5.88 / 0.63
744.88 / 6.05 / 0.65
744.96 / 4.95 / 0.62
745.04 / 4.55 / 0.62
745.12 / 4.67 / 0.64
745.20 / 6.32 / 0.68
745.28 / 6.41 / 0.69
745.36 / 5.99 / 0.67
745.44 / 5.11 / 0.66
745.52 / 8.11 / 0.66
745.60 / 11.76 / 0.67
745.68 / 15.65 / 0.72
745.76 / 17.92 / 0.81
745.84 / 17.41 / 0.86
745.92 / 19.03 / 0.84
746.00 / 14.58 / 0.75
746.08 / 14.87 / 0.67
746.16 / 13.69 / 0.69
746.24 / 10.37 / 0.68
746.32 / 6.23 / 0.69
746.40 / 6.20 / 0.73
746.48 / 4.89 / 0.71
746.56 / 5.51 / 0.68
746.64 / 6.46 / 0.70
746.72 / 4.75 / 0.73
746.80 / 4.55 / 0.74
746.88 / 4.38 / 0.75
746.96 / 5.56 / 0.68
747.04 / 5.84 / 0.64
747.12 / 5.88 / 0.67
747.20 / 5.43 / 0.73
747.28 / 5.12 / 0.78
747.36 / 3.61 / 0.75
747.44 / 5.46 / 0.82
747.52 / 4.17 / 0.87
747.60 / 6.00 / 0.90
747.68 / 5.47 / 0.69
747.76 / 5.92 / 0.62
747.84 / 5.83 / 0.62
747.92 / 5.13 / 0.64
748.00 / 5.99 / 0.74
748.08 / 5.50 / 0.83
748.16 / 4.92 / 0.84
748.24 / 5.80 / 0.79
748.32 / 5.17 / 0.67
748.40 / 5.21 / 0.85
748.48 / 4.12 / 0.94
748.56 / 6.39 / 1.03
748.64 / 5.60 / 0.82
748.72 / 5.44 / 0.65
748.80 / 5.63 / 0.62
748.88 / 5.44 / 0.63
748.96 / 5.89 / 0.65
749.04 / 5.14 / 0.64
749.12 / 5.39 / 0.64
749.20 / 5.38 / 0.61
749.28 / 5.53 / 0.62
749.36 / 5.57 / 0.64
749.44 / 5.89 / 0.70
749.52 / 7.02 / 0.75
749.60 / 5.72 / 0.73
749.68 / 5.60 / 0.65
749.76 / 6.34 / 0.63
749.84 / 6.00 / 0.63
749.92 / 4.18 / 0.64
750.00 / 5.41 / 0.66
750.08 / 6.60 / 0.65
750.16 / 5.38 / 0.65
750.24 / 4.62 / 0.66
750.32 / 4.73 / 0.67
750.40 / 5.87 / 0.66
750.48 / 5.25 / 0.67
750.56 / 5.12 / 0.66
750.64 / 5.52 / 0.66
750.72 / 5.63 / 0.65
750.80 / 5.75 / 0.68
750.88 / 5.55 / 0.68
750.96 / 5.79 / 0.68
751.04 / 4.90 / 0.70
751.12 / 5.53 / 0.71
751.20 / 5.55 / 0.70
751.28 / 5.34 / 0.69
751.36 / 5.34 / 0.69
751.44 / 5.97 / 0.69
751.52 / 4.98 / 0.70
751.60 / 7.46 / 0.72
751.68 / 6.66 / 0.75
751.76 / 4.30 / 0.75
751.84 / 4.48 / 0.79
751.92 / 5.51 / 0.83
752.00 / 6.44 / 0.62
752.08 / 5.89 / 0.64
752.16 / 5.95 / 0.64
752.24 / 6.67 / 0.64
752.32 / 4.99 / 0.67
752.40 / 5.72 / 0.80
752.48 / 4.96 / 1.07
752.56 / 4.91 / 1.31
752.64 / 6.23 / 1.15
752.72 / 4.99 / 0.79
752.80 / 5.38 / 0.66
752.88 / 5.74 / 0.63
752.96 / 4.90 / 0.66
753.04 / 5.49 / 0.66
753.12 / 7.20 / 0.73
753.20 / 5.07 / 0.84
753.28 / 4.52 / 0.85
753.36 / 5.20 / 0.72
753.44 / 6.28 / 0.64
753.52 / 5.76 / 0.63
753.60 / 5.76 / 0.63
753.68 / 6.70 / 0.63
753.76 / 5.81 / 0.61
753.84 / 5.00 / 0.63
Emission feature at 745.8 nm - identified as [N II] 6583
